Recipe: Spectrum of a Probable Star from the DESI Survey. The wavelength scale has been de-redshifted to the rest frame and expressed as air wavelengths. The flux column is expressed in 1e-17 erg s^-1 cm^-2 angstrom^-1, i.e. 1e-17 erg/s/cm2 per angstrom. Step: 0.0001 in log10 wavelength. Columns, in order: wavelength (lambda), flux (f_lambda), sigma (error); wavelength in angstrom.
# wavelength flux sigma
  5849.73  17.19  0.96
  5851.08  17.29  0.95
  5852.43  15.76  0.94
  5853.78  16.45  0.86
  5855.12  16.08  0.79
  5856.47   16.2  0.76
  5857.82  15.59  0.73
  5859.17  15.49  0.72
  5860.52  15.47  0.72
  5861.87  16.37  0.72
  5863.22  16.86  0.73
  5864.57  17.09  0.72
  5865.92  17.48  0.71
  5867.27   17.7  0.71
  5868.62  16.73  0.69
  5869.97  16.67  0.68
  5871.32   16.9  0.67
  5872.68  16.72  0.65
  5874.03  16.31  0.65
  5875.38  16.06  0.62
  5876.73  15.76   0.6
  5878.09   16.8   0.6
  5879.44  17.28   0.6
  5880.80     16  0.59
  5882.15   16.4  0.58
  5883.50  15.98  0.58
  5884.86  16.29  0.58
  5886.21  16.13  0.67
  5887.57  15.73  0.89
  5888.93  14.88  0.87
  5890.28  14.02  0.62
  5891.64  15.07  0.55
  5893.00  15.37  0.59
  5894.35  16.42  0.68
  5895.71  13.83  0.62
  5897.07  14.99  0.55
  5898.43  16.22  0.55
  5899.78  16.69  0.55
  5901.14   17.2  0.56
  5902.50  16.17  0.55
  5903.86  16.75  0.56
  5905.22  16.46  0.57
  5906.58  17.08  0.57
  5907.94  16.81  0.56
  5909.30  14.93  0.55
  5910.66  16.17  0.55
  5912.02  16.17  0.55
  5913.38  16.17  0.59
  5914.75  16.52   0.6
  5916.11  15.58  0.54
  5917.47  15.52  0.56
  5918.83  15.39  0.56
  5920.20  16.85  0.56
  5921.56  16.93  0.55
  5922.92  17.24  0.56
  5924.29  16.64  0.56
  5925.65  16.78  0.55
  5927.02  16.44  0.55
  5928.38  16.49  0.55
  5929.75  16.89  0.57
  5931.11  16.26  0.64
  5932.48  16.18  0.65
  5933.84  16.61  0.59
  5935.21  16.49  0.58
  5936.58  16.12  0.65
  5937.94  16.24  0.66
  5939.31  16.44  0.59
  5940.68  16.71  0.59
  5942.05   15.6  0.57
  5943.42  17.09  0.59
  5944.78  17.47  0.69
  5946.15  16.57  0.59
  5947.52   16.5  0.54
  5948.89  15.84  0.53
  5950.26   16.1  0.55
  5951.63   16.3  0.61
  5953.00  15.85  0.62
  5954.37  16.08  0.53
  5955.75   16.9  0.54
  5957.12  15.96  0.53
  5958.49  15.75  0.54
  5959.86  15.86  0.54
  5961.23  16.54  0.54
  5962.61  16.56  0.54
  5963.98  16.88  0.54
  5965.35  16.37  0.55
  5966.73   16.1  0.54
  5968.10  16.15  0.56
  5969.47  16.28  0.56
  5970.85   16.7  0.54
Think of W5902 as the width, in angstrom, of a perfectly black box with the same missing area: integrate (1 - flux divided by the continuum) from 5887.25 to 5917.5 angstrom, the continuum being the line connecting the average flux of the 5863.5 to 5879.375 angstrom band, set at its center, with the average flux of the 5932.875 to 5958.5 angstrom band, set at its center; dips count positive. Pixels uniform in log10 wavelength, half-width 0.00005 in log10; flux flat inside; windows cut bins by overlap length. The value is 1.34 angstrom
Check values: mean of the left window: 16.8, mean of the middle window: 15.9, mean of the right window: 16.4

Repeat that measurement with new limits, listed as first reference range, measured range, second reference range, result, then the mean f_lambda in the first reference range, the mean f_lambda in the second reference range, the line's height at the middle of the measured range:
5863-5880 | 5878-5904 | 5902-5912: 1.05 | 16.8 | 16.3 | 16.5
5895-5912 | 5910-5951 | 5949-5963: -0.67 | 16.1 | 16.2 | 16.1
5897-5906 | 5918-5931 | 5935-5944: -0.16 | 16.5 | 16.4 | 16.4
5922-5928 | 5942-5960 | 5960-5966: 0.32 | 16.8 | 16.5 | 16.6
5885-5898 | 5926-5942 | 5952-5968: -0.56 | 15.2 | 16.3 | 15.9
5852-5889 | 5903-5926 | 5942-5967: 0.01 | 16.4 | 16.4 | 16.4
